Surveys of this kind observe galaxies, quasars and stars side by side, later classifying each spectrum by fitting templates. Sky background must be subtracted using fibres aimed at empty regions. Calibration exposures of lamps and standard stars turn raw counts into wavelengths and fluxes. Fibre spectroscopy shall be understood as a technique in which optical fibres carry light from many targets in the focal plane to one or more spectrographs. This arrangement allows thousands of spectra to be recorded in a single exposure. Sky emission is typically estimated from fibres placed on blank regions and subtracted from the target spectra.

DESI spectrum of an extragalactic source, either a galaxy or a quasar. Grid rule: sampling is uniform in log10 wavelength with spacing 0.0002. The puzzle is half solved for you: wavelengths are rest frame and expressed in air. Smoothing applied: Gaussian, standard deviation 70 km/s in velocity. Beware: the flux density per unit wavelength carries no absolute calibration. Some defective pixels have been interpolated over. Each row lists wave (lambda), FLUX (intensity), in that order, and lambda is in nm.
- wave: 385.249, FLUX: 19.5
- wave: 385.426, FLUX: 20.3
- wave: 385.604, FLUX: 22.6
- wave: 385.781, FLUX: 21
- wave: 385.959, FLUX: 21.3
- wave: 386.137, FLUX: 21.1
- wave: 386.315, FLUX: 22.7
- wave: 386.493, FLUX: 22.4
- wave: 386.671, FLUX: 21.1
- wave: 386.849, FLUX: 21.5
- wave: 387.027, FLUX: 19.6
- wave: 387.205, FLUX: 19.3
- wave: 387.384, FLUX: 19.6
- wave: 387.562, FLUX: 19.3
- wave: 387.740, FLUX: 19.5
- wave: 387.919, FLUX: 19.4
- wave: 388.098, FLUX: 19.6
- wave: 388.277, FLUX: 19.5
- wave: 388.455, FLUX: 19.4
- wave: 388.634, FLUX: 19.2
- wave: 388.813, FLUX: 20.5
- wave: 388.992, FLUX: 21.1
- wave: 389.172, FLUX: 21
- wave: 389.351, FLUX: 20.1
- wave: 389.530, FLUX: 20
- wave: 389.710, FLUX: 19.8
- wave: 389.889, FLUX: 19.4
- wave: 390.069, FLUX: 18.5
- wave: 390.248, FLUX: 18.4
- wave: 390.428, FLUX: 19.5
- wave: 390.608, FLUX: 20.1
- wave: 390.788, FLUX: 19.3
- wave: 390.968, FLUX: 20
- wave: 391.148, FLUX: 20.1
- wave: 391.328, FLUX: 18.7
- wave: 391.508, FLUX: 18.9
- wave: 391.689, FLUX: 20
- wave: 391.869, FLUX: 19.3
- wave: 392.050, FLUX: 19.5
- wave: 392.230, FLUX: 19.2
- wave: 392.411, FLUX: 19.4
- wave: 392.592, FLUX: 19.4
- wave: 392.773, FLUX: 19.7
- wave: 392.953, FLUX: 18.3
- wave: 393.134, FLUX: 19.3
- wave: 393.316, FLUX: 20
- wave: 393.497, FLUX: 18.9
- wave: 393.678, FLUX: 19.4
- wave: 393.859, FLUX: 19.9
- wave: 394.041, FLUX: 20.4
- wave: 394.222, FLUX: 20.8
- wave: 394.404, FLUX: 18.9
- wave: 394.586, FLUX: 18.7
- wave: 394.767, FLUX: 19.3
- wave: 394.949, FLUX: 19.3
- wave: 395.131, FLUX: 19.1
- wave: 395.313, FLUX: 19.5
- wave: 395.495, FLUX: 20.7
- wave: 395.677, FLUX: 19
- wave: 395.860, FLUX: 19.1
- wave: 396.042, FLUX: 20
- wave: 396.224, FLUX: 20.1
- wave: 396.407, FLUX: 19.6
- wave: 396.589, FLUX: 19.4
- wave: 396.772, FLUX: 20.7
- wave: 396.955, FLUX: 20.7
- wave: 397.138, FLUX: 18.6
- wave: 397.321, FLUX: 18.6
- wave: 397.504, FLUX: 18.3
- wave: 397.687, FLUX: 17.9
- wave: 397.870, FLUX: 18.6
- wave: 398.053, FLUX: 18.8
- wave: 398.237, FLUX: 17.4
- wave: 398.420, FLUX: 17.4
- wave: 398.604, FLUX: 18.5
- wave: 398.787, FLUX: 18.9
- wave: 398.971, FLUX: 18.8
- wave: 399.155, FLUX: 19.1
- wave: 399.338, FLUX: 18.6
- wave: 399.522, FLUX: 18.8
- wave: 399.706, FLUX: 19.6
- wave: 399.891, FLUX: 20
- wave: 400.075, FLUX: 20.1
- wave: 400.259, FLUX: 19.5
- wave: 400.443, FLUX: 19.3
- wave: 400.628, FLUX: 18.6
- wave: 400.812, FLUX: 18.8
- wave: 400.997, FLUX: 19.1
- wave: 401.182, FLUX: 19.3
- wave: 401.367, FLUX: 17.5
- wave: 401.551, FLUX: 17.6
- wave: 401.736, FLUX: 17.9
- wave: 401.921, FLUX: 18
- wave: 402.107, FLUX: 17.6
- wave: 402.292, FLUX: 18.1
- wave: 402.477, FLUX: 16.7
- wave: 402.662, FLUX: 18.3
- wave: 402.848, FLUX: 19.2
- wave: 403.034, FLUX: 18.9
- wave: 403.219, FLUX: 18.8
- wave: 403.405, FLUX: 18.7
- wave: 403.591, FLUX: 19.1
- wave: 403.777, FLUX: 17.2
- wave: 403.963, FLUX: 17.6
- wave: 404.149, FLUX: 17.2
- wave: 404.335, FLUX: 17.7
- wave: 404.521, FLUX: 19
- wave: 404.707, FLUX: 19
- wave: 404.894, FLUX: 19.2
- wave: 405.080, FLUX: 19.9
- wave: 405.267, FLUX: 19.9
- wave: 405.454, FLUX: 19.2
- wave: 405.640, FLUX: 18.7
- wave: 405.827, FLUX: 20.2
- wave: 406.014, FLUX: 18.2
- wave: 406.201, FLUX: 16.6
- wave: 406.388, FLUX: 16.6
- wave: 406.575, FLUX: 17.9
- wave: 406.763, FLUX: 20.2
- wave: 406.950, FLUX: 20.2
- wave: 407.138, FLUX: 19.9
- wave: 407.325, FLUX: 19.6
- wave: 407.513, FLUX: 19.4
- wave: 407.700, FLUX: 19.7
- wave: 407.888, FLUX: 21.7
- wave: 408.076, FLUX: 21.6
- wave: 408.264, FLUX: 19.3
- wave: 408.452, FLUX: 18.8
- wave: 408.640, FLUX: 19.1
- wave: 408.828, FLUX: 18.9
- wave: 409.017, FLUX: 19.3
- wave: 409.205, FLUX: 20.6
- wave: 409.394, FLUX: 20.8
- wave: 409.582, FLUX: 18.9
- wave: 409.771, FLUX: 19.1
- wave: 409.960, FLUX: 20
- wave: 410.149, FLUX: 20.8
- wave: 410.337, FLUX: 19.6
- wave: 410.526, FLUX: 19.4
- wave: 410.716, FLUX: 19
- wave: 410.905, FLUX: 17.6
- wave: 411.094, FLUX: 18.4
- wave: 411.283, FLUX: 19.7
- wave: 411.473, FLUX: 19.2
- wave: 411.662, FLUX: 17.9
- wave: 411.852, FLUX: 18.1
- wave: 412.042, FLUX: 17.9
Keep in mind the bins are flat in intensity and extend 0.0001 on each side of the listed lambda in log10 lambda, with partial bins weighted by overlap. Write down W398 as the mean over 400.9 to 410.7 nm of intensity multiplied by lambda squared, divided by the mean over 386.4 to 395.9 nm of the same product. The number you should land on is 1.0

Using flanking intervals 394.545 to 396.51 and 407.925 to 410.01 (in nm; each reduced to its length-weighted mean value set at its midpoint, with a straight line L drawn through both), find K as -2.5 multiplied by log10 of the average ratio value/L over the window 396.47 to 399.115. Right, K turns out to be 0.04 mag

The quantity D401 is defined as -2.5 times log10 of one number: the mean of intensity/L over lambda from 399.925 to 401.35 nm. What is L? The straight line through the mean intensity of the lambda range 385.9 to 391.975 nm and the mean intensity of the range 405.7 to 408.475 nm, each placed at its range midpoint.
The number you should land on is 0.02 mag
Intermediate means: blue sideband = 20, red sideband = 19.3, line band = 19.2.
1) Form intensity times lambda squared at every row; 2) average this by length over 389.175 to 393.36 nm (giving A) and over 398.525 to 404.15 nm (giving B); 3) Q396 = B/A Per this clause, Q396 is 1.00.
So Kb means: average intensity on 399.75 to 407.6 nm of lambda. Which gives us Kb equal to 18.7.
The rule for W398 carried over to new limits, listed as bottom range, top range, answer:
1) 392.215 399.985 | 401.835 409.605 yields 1.03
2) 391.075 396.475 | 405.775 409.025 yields 1.06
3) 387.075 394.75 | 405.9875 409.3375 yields 1.08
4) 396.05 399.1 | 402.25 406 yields 1.02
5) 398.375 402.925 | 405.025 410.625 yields 1.08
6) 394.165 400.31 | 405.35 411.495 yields 1.07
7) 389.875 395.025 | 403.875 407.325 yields 1.03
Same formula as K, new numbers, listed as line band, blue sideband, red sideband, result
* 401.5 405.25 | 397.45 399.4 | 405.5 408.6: 0.03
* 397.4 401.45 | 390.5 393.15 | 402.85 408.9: 0.02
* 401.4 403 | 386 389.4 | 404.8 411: 0.10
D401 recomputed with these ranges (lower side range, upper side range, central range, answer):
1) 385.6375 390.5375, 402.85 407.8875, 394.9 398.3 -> 0.02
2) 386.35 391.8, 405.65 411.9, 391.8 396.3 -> 0.01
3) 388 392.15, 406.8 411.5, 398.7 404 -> 0.06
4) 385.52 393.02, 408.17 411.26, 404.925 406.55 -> 0.05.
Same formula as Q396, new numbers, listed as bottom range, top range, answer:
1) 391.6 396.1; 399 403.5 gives 0.99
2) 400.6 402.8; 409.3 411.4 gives 1.12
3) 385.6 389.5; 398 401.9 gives 0.98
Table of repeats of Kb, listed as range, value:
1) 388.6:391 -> 19.8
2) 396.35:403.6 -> 18.7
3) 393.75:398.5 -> 19.3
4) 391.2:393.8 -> 19.3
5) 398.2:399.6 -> 18.5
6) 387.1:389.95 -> 19.8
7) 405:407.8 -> 19.1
